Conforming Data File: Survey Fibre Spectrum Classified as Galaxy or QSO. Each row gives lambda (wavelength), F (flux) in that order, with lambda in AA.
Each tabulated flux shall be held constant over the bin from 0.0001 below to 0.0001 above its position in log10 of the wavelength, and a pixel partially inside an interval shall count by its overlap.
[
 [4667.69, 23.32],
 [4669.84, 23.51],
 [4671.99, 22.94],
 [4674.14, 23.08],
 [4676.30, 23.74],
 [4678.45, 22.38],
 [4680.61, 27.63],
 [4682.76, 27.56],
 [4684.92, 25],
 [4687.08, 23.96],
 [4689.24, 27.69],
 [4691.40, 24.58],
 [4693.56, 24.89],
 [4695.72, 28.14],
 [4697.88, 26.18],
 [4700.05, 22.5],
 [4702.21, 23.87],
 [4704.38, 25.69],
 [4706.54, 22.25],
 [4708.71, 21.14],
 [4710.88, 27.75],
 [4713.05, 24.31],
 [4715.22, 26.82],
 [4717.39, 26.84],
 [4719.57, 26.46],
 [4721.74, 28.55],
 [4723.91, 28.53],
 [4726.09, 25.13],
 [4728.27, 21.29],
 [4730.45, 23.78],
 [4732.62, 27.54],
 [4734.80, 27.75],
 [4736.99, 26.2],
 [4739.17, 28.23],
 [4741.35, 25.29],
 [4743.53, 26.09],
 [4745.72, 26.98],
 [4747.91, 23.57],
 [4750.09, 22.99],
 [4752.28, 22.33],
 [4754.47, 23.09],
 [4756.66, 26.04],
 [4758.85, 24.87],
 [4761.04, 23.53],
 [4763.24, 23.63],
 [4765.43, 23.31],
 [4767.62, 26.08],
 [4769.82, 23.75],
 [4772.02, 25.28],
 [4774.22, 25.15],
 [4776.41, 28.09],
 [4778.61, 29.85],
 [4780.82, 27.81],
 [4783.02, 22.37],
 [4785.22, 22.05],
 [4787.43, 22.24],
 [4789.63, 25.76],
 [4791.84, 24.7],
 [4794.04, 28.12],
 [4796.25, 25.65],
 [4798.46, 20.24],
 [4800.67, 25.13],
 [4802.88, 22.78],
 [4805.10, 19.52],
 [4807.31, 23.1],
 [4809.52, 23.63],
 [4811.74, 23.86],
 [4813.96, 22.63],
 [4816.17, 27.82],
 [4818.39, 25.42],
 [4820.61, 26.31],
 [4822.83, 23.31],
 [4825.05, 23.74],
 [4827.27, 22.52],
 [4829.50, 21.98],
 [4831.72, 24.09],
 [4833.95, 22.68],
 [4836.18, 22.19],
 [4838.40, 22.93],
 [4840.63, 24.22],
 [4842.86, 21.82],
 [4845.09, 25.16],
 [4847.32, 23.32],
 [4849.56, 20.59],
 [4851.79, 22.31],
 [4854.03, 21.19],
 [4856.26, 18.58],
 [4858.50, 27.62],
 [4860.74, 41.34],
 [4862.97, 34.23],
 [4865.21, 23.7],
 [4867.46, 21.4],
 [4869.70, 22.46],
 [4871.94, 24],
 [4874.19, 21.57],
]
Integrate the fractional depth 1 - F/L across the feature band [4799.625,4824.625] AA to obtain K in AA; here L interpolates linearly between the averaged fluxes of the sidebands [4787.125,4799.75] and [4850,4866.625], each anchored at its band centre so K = 1.2 AA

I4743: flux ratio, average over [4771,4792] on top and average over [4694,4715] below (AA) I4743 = 1.02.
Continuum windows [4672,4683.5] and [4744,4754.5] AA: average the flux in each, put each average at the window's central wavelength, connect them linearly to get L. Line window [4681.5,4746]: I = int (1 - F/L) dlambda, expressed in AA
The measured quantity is -3.7 AA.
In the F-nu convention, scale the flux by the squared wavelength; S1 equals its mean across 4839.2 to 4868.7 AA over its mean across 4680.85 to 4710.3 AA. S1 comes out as 1.1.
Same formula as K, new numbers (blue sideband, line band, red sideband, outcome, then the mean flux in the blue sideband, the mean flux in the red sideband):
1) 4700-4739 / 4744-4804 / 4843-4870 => 1.6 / 25.5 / 25.1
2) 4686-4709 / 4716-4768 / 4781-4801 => -1.8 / 24.7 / 24.2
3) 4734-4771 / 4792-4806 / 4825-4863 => 0.5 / 24.9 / 24.2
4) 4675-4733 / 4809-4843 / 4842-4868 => 2.0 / 25.3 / 25.2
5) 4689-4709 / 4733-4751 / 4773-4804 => -0.8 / 24.7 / 25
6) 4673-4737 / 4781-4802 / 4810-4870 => 0.5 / 25.4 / 24.4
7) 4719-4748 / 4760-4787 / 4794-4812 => -0.6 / 26.2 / 23.3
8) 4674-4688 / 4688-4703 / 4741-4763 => -0.4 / 24.9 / 24.4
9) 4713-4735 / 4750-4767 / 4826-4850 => 0.9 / 26.1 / 22.9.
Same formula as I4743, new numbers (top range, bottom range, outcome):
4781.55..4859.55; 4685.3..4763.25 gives 0.93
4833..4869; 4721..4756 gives 0.97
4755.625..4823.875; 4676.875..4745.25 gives 0.96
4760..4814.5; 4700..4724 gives 0.96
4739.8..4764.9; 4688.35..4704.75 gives 0.96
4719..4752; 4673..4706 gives 1.03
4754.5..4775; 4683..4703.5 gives 0.97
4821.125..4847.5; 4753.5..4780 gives 0.92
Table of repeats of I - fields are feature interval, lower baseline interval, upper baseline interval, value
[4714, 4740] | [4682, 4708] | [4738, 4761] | -1.5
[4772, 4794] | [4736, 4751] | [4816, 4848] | -0.6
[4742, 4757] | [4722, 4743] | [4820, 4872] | 0.8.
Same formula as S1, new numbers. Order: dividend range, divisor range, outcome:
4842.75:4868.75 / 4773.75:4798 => 1.02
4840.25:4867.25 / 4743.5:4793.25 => 1.06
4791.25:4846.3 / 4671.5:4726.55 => 0.99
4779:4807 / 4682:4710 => 1.00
